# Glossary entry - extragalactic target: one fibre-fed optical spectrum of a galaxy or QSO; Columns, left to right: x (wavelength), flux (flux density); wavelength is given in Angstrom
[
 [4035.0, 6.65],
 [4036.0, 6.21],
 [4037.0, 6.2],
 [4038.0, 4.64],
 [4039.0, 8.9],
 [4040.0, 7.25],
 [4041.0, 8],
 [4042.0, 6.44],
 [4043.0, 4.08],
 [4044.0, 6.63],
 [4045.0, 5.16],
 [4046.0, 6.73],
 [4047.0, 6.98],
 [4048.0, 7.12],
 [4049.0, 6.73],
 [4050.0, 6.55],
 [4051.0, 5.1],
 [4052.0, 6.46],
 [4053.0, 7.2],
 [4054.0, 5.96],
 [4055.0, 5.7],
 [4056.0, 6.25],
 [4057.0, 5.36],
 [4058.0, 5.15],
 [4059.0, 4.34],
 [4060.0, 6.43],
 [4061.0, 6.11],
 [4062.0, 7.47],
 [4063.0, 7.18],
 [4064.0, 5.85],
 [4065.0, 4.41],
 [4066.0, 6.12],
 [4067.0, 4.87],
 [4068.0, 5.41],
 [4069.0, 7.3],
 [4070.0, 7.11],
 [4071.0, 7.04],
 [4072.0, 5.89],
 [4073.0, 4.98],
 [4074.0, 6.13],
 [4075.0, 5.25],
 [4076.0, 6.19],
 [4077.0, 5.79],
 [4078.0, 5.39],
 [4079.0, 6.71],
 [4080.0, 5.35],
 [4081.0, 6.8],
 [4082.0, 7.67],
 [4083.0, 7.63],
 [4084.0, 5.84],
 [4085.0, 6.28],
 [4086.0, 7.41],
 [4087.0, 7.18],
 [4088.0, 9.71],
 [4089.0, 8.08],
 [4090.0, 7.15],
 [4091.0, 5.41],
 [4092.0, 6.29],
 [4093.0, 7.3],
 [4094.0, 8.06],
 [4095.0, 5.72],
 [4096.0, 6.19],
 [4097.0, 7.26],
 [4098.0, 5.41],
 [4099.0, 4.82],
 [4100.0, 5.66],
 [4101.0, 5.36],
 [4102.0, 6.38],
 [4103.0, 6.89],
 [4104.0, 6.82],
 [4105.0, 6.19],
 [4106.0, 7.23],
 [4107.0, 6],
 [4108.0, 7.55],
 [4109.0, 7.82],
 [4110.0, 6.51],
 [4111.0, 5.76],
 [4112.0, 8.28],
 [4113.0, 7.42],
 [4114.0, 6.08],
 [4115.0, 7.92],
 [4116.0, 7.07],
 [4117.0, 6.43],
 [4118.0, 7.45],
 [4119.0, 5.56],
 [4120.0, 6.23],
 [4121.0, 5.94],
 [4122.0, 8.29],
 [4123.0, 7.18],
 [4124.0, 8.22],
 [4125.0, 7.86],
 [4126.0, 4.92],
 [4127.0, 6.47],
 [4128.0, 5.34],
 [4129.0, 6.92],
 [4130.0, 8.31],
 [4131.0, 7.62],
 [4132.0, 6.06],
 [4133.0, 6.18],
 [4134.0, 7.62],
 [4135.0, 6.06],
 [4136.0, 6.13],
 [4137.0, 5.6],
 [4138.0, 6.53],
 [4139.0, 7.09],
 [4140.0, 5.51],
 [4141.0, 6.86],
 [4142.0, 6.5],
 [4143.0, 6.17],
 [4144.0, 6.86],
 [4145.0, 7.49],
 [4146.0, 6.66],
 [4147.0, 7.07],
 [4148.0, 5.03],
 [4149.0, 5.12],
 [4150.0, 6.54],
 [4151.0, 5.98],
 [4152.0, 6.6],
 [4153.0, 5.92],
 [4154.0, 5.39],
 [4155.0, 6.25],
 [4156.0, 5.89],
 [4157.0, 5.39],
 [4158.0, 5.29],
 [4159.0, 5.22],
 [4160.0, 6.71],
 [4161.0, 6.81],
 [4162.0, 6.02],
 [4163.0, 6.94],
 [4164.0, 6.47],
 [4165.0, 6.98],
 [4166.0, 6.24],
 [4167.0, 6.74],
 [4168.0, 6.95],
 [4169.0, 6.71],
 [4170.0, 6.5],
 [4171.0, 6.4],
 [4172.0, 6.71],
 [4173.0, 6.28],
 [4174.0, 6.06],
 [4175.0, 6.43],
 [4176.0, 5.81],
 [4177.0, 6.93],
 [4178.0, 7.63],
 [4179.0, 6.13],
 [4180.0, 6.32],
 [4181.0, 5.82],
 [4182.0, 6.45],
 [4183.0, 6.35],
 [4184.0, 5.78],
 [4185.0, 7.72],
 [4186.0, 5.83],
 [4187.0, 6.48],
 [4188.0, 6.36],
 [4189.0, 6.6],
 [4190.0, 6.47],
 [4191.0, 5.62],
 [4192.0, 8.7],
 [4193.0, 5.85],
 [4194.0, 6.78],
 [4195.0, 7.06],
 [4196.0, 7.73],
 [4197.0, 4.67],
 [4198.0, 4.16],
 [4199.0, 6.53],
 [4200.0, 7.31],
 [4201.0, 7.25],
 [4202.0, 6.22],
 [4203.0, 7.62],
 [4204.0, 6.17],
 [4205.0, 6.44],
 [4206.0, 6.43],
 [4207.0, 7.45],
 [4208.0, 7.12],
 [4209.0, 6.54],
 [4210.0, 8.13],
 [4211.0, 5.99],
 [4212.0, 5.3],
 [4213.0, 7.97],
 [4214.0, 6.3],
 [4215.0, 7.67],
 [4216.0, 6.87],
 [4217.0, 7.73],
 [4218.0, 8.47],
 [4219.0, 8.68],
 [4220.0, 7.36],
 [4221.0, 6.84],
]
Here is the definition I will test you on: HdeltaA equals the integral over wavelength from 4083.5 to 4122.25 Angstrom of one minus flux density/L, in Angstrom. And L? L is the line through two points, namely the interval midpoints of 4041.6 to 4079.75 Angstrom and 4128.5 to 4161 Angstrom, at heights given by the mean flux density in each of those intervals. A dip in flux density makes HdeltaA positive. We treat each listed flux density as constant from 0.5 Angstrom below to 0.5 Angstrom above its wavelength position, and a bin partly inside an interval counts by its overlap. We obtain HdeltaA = -3.4 Angstrom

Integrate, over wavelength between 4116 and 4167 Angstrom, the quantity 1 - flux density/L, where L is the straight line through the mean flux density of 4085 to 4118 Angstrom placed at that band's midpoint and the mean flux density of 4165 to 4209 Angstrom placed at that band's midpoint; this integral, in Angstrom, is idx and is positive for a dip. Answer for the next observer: 1.7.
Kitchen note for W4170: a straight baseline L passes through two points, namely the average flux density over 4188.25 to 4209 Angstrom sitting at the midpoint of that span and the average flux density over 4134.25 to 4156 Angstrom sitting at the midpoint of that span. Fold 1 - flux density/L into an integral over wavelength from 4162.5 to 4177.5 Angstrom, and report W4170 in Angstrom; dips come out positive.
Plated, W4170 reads -0.3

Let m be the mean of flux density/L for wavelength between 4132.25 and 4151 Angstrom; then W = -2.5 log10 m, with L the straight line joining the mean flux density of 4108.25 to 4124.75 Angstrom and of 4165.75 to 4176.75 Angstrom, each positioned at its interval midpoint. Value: 0.06 mag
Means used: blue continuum 7.03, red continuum 6.45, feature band 6.37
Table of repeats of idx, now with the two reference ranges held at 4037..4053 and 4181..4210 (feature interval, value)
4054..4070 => 1.42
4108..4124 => -1.16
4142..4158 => 0.98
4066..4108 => 0.29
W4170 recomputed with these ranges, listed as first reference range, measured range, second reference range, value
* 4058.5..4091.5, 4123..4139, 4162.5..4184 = -0.6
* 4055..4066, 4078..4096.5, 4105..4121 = -1.6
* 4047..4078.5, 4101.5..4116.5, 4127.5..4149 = -1.4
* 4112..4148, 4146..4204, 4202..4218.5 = 4.3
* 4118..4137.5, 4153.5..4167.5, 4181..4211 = 1.0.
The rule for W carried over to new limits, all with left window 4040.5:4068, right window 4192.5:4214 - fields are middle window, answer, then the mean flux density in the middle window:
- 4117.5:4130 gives -0.07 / 6.76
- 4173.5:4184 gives 0.03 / 6.36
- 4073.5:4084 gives -0.02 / 6.27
